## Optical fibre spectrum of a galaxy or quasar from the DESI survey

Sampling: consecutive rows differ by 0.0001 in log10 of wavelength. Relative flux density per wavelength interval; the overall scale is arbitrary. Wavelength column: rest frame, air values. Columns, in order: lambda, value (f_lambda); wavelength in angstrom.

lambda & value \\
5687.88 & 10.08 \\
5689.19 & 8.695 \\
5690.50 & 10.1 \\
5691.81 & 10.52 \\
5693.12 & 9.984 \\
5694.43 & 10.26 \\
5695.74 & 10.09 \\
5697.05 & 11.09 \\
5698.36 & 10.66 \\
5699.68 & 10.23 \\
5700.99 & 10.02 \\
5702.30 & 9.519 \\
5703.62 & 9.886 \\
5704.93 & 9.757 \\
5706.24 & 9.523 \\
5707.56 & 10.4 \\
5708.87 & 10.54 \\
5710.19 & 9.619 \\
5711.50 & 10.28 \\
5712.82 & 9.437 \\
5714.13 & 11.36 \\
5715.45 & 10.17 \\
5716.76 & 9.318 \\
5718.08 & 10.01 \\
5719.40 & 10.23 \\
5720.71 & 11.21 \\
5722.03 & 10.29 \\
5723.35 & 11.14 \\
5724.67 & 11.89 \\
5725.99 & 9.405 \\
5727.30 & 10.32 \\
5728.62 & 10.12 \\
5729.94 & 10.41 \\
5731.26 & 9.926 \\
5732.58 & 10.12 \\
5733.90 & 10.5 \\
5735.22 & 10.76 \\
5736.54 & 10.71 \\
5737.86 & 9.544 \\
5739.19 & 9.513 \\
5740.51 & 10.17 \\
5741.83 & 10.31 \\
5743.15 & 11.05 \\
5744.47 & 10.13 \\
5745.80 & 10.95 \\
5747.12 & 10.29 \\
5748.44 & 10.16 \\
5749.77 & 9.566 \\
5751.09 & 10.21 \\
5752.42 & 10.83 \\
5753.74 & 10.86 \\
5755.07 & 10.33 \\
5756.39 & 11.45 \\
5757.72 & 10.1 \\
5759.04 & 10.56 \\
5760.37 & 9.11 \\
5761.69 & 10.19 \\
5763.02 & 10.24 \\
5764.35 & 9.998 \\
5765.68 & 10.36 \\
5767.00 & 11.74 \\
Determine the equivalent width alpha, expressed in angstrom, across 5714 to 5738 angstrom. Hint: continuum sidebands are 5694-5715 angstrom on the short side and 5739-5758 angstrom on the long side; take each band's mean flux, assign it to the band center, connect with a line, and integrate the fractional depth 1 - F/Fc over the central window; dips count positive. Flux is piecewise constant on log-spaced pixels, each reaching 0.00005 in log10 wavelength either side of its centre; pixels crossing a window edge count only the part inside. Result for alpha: -0.23 angstrom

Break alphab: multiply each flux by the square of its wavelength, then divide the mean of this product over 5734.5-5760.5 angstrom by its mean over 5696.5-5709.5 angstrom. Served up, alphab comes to 1.04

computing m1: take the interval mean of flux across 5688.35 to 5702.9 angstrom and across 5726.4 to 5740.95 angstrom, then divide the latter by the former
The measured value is 1.0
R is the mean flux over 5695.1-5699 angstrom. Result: 10.6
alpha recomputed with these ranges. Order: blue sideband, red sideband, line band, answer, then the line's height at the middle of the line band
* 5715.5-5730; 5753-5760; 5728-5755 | 0.5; 10.5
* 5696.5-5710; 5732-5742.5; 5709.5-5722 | 0.0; 10.2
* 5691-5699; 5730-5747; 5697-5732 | 0.5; 10.4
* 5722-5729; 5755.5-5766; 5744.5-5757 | -0.2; 10.3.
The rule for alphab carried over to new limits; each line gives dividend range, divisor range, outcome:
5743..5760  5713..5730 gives 1.01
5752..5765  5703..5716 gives 1.04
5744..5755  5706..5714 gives 1.04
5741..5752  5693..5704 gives 1.03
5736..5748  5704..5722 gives 1.02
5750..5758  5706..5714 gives 1.07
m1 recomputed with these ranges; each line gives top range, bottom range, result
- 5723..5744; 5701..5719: 1.04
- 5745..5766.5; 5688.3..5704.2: 1.02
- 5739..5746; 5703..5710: 1.04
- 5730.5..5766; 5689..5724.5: 1.01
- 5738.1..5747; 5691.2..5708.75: 1.01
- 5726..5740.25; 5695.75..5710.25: 1.00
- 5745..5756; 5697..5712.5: 1.03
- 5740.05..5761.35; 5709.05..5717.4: 1.03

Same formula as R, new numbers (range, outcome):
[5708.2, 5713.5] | 9.99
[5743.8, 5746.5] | 10.5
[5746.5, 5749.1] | 10.2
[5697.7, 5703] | 10.1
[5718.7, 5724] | 10.7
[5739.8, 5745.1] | 10.4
